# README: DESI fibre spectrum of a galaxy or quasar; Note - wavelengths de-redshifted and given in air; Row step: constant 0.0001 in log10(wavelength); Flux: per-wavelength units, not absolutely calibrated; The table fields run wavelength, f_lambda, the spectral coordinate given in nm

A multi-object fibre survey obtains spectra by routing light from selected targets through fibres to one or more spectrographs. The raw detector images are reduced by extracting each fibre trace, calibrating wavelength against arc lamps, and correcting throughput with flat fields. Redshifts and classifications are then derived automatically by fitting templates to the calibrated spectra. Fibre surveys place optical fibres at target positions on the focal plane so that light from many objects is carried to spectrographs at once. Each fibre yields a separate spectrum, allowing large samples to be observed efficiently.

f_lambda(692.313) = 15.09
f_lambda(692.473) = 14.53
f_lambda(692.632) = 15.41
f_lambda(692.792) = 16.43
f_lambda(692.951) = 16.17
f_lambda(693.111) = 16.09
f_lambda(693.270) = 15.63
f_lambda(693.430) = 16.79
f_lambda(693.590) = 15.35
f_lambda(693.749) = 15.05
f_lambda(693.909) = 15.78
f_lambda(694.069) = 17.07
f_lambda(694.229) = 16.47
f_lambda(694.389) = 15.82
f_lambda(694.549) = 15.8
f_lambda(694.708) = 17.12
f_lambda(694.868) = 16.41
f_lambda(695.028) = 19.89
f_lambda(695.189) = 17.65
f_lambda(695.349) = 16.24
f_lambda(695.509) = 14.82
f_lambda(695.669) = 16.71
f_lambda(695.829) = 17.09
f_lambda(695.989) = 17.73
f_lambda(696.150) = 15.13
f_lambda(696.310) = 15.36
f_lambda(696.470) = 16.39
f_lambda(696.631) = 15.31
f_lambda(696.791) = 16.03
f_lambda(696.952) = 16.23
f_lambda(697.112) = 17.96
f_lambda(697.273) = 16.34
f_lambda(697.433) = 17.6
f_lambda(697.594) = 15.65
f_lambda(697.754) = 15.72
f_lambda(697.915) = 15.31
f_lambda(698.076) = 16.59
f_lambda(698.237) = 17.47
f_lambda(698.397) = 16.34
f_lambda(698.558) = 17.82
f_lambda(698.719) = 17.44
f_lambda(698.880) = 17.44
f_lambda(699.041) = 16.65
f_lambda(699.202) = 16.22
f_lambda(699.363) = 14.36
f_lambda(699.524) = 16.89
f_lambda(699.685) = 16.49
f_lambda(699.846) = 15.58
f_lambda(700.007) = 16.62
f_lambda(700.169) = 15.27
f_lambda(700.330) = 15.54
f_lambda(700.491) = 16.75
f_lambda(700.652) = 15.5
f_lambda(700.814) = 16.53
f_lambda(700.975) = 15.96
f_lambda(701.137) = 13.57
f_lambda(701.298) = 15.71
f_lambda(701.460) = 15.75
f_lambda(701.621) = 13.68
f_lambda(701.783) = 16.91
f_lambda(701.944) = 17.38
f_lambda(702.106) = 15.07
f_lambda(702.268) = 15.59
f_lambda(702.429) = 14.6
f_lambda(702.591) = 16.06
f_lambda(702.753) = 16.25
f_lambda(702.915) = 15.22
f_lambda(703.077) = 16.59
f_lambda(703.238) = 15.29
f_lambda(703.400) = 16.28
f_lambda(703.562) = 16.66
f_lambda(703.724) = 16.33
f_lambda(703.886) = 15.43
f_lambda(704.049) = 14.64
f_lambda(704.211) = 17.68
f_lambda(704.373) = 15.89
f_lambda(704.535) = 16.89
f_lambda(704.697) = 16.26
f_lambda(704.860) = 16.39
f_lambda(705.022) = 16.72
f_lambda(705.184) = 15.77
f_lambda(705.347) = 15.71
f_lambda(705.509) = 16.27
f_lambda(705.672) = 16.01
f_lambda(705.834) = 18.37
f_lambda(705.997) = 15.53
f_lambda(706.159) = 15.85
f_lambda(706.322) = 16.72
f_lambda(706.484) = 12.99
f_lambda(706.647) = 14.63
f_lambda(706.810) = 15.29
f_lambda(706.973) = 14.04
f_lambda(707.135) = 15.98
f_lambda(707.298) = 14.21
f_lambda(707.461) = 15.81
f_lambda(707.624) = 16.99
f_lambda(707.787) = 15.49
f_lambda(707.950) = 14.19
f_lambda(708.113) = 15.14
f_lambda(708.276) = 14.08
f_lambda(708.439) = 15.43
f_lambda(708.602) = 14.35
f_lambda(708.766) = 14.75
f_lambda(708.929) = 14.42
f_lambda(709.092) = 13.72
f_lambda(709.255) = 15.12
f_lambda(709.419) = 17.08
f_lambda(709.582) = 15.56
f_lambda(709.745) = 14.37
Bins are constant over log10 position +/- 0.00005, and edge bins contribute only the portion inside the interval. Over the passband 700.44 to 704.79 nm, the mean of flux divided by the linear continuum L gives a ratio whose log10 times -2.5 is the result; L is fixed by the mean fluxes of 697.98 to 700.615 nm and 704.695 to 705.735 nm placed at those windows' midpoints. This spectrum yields 0.03 mag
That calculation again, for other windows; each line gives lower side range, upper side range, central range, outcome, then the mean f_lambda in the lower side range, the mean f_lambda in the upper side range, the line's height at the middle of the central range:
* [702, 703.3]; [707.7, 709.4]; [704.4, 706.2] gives -0.08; 15.6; 14.8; 15.2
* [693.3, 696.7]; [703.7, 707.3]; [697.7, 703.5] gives 0.00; 16.4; 15.8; 16.1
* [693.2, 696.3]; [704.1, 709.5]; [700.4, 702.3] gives 0.02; 16.4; 15.6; 16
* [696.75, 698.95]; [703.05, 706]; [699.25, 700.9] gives 0.04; 16.7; 16.3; 16.6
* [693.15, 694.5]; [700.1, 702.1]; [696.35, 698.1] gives -0.03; 16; 15.7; 15.9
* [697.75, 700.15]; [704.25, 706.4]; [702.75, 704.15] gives 0.04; 16.4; 16.4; 16.4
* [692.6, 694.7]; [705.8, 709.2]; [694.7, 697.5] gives -0.05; 16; 15.1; 15.9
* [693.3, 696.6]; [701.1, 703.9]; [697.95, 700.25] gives -0.03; 16.4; 15.7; 16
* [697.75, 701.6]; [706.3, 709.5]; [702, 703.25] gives 0.00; 16.1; 15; 15.7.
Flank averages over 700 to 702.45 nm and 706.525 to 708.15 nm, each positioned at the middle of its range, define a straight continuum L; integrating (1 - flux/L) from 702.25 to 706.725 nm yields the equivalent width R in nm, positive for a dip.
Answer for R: -0.17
